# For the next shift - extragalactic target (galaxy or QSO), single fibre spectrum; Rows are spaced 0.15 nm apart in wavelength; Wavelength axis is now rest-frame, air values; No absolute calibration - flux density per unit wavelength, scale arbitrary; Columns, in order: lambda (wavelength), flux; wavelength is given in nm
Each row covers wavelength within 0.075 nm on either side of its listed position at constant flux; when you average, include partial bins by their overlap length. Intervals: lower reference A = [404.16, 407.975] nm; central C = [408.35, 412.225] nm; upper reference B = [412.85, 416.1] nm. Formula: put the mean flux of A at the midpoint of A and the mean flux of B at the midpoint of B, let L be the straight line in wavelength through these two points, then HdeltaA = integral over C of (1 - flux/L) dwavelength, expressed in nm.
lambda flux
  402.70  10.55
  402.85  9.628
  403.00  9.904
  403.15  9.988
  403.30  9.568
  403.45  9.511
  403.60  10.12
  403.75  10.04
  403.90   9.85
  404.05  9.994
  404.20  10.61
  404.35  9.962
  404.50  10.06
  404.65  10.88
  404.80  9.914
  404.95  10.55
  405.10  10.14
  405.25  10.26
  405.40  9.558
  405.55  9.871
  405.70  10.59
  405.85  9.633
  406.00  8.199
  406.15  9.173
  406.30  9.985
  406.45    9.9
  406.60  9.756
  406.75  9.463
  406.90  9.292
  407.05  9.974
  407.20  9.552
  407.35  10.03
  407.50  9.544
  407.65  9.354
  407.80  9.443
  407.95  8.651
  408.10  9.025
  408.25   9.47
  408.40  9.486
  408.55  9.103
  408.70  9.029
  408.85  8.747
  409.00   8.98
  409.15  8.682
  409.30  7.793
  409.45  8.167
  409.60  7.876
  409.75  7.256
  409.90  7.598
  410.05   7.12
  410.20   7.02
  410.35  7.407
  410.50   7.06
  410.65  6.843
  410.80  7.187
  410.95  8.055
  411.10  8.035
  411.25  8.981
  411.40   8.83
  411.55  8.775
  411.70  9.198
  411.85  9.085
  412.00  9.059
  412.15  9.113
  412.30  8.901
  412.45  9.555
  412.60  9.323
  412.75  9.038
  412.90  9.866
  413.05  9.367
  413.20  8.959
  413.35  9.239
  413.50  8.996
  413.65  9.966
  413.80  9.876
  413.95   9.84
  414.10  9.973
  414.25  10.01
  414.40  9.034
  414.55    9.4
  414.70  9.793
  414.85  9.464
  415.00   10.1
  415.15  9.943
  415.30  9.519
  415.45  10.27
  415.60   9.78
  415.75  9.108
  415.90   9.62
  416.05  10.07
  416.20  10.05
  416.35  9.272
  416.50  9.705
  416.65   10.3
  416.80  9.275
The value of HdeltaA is 0.588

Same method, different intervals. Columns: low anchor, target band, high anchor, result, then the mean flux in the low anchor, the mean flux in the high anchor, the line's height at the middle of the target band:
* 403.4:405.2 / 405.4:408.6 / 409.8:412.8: -0.03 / 10.1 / 8.29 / 9.43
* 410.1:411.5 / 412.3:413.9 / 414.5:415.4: -0.10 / 7.72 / 9.73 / 8.83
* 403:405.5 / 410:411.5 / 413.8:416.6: 0.33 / 10.1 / 9.73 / 9.86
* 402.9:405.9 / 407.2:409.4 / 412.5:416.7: 0.18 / 10.1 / 9.63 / 9.89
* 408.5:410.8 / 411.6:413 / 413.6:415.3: -0.05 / 7.88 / 9.75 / 8.91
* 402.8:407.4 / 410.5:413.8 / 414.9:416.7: 0.32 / 9.87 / 9.8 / 9.82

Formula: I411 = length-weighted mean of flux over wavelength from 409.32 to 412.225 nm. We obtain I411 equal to 8.03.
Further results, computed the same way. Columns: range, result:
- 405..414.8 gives 9.03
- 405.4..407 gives 9.59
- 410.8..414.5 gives 9.17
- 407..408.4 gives 9.44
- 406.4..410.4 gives 8.81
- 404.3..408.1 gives 9.73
